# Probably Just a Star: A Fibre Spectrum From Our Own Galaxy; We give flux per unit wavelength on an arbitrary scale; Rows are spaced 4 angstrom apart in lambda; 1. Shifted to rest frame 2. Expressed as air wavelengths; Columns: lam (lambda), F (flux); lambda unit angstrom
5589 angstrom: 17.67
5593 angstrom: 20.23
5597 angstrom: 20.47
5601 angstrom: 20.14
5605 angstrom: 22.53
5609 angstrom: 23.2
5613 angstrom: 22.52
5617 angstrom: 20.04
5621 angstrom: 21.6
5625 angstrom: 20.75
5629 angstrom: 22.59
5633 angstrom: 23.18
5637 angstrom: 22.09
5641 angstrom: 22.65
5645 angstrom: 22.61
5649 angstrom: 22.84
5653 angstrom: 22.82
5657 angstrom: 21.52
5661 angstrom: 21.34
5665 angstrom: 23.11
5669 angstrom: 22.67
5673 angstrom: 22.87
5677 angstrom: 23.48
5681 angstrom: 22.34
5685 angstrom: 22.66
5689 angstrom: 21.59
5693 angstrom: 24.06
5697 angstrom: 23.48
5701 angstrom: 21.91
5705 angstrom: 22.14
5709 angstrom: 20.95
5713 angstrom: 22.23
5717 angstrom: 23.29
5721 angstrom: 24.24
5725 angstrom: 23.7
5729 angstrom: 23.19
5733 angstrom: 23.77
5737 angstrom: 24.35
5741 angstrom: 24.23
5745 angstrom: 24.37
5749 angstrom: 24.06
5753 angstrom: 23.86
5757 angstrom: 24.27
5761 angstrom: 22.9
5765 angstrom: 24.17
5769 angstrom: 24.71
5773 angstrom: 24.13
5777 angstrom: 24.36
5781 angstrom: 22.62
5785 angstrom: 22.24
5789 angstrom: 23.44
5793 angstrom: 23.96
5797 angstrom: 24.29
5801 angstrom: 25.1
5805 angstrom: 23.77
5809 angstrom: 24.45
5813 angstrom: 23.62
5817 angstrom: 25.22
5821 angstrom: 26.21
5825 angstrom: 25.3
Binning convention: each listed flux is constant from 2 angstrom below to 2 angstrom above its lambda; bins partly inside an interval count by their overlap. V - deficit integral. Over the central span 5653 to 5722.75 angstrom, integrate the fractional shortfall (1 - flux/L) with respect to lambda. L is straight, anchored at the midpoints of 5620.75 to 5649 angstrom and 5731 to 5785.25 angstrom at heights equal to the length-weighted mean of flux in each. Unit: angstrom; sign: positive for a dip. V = 1.2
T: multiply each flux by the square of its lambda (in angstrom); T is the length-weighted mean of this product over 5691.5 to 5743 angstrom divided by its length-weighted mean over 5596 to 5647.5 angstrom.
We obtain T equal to 1.09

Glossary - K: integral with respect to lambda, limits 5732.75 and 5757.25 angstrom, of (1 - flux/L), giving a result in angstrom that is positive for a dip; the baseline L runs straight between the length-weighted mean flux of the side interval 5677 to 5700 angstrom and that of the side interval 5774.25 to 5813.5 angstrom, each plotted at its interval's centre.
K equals -0.8 angstrom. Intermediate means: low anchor 22.8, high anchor 23.8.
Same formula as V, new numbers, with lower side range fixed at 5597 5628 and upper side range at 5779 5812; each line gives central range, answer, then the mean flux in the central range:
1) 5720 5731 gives -0.4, 23.7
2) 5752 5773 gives -0.6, 24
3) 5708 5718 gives 0.2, 22.2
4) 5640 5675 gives -0.7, 22.5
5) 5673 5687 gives -0.3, 22.8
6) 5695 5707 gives 0.0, 22.5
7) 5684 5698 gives -0.3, 22.9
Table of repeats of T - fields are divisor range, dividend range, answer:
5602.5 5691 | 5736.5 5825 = 1.13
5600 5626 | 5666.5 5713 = 1.07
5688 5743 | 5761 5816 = 1.06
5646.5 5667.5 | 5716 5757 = 1.10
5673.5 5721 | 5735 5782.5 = 1.08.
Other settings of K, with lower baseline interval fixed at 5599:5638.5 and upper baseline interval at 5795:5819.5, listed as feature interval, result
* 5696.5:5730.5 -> 0.60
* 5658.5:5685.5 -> -0.03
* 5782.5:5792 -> 0.48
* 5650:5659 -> 0.04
